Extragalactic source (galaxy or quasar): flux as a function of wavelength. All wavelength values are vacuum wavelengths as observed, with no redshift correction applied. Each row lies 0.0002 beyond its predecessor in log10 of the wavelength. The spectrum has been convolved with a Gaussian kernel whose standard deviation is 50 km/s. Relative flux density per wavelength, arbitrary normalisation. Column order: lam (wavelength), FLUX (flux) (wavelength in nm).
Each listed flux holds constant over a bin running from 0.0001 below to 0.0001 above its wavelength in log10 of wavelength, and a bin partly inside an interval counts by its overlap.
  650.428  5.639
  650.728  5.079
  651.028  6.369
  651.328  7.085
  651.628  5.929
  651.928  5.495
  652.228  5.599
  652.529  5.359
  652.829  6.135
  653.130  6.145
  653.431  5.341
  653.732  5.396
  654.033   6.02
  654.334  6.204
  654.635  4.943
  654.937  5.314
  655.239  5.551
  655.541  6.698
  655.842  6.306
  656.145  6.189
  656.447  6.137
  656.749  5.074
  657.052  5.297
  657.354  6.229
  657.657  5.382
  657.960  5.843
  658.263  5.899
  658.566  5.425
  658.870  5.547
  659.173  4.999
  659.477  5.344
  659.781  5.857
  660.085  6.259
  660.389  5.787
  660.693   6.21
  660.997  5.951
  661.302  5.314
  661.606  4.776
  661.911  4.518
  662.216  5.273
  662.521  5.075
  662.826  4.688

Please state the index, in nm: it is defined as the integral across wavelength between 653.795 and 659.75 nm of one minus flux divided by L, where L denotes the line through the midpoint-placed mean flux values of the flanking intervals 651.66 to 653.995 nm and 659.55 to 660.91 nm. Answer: 0.14 nm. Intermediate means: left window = 5.67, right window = 5.99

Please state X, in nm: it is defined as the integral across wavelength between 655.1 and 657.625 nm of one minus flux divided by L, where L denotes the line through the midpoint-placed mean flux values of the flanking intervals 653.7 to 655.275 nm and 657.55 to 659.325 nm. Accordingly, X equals -0.16 nm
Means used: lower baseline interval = 5.59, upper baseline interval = 5.52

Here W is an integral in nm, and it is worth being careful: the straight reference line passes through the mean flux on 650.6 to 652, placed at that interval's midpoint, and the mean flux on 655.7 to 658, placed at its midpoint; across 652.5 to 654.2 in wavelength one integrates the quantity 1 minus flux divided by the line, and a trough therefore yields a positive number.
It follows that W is 0.05 nm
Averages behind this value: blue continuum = 6.03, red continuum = 5.8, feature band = 5.77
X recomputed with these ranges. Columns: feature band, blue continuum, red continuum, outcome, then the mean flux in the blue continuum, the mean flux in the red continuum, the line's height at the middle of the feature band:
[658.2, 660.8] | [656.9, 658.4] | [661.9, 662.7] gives -0.118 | 5.73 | 5.02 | 5.45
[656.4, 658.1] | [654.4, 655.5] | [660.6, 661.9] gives -0.053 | 5.48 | 5.42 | 5.46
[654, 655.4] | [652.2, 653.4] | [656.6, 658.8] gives 0.032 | 5.78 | 5.59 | 5.71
